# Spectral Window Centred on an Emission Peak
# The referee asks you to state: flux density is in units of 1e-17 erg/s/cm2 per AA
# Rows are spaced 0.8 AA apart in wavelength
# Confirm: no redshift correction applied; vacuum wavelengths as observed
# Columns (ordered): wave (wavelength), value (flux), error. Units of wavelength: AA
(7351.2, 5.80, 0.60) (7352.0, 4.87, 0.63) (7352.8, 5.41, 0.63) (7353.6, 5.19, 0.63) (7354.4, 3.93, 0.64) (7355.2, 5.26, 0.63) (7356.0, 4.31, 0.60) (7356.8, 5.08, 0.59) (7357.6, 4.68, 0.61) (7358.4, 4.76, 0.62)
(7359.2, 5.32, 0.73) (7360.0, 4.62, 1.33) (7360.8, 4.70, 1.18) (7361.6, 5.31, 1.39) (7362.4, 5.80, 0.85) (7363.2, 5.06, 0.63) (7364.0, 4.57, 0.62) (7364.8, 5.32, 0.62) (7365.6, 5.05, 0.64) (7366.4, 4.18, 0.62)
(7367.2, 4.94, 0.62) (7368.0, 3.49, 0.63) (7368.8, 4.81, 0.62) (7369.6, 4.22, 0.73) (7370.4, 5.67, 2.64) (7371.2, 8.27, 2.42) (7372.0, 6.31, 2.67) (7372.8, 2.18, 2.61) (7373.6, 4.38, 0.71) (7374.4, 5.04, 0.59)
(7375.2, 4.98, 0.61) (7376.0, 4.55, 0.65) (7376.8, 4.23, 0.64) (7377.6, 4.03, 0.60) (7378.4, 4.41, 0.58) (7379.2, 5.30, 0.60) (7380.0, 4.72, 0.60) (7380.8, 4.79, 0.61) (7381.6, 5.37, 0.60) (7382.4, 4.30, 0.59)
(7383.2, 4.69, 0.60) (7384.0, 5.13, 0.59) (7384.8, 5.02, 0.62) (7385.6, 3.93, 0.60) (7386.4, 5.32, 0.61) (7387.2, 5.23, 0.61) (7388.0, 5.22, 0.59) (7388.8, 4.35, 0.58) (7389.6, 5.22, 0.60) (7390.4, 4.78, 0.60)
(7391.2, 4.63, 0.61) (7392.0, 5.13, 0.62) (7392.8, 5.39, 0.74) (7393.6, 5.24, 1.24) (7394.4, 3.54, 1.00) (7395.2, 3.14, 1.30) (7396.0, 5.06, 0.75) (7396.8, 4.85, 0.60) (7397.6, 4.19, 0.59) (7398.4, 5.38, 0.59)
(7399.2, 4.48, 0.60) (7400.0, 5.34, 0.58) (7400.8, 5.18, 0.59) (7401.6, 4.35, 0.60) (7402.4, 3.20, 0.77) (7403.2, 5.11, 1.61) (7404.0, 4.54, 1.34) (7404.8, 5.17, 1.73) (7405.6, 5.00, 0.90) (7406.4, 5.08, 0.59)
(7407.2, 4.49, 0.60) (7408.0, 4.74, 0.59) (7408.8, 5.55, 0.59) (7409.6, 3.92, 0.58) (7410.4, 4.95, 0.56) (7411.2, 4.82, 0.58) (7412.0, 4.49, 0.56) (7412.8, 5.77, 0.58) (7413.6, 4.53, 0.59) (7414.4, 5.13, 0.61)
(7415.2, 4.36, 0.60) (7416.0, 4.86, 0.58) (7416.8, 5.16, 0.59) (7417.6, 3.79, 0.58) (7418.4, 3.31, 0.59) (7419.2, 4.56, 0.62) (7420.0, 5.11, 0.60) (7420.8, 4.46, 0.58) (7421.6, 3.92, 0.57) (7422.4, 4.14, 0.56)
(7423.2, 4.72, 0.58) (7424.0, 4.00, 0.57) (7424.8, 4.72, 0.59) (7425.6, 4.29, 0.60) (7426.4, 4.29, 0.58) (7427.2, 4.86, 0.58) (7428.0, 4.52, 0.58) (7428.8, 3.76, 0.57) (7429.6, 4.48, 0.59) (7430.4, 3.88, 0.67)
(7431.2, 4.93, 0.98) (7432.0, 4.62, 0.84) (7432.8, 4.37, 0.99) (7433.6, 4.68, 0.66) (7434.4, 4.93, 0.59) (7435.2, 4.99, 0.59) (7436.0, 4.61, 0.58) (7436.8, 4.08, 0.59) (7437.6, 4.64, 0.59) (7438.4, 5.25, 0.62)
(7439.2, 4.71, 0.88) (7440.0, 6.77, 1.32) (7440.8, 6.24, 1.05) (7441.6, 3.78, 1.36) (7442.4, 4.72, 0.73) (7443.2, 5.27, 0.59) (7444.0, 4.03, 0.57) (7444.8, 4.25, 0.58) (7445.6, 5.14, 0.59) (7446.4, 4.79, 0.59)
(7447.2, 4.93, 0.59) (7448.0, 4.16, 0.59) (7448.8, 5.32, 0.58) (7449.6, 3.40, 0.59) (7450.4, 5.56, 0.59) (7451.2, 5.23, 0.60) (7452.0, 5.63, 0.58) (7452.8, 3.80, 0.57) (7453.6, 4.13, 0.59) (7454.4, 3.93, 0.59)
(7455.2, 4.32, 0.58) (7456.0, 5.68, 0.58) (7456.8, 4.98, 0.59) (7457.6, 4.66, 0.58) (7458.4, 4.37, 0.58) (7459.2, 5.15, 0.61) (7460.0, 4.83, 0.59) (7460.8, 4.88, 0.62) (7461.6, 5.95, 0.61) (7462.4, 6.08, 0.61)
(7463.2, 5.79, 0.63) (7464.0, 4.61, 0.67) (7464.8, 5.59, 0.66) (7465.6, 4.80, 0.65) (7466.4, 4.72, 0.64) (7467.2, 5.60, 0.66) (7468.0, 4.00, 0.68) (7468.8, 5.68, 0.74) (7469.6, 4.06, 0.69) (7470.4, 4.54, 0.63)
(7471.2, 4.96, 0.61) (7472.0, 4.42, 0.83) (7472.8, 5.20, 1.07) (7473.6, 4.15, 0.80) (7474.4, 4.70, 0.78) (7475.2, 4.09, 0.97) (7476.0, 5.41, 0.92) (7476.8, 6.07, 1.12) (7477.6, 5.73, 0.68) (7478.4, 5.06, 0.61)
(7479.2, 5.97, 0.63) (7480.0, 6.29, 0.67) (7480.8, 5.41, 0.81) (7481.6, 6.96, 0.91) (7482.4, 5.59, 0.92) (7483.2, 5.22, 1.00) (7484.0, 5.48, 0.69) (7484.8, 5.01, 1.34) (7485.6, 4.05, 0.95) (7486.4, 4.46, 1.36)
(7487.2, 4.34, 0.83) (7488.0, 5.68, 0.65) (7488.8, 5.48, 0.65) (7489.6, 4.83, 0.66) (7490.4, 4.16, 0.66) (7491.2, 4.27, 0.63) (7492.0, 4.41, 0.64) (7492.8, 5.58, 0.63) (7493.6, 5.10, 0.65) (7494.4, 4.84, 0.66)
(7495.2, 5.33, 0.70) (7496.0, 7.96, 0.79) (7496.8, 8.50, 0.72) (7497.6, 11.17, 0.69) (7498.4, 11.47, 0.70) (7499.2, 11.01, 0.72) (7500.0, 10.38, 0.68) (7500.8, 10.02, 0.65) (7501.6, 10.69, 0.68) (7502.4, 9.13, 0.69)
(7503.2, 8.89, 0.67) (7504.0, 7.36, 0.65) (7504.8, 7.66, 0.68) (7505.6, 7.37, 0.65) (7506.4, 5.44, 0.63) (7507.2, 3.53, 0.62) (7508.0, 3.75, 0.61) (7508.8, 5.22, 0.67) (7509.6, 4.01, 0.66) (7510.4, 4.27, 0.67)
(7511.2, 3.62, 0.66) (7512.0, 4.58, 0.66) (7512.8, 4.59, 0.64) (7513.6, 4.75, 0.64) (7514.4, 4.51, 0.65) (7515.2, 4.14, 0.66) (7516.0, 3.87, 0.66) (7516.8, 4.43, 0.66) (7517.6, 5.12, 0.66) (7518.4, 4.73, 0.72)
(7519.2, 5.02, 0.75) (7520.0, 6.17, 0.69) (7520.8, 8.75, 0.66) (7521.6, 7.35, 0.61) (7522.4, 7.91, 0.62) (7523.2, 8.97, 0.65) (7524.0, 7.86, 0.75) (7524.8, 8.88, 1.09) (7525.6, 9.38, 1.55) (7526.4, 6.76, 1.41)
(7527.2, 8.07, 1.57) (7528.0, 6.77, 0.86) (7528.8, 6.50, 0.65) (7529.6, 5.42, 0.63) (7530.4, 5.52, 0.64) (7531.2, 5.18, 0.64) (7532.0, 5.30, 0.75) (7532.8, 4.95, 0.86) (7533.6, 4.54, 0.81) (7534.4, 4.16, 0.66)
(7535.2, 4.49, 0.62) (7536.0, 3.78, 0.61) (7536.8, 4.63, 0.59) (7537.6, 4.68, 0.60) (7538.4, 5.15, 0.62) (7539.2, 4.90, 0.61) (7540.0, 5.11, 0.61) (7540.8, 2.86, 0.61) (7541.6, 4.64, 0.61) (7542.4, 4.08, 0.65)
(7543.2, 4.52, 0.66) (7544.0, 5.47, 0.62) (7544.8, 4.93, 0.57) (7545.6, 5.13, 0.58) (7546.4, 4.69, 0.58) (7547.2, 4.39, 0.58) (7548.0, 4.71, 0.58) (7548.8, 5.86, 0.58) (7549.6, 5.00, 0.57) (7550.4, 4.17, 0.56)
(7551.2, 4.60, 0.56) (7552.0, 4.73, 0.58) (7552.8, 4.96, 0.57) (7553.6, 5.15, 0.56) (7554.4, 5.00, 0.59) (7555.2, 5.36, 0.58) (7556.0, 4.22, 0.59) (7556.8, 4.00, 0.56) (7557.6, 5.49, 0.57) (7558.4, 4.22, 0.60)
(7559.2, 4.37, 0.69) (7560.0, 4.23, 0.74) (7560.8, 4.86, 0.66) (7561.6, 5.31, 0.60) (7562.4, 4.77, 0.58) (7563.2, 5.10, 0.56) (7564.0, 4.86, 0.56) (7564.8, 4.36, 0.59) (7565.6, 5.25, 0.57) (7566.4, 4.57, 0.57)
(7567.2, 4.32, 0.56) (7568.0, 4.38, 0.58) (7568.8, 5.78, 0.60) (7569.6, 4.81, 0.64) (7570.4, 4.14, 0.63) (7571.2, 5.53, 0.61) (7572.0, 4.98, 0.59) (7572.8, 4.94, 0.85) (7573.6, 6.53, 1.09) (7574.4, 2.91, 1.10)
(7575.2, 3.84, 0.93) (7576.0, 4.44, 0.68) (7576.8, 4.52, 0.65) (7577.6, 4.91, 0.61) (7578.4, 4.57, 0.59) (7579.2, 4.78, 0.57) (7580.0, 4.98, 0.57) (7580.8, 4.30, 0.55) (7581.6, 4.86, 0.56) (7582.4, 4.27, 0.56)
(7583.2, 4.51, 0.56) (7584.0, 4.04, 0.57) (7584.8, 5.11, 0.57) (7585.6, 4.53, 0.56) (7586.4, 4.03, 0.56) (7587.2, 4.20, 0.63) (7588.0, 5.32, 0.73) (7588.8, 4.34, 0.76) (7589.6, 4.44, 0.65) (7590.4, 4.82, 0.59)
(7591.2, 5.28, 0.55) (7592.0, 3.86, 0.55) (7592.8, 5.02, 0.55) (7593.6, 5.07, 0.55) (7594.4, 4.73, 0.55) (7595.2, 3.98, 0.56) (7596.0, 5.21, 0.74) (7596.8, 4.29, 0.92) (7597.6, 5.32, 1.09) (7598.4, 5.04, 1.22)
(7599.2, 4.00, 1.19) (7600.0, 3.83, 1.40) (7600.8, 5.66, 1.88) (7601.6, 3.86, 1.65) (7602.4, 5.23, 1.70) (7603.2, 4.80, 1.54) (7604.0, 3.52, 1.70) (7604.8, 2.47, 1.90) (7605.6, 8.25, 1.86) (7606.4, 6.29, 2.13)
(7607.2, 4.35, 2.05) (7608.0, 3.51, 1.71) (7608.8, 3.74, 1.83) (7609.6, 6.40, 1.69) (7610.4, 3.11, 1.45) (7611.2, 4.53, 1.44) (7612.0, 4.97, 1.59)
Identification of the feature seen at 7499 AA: Halpha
